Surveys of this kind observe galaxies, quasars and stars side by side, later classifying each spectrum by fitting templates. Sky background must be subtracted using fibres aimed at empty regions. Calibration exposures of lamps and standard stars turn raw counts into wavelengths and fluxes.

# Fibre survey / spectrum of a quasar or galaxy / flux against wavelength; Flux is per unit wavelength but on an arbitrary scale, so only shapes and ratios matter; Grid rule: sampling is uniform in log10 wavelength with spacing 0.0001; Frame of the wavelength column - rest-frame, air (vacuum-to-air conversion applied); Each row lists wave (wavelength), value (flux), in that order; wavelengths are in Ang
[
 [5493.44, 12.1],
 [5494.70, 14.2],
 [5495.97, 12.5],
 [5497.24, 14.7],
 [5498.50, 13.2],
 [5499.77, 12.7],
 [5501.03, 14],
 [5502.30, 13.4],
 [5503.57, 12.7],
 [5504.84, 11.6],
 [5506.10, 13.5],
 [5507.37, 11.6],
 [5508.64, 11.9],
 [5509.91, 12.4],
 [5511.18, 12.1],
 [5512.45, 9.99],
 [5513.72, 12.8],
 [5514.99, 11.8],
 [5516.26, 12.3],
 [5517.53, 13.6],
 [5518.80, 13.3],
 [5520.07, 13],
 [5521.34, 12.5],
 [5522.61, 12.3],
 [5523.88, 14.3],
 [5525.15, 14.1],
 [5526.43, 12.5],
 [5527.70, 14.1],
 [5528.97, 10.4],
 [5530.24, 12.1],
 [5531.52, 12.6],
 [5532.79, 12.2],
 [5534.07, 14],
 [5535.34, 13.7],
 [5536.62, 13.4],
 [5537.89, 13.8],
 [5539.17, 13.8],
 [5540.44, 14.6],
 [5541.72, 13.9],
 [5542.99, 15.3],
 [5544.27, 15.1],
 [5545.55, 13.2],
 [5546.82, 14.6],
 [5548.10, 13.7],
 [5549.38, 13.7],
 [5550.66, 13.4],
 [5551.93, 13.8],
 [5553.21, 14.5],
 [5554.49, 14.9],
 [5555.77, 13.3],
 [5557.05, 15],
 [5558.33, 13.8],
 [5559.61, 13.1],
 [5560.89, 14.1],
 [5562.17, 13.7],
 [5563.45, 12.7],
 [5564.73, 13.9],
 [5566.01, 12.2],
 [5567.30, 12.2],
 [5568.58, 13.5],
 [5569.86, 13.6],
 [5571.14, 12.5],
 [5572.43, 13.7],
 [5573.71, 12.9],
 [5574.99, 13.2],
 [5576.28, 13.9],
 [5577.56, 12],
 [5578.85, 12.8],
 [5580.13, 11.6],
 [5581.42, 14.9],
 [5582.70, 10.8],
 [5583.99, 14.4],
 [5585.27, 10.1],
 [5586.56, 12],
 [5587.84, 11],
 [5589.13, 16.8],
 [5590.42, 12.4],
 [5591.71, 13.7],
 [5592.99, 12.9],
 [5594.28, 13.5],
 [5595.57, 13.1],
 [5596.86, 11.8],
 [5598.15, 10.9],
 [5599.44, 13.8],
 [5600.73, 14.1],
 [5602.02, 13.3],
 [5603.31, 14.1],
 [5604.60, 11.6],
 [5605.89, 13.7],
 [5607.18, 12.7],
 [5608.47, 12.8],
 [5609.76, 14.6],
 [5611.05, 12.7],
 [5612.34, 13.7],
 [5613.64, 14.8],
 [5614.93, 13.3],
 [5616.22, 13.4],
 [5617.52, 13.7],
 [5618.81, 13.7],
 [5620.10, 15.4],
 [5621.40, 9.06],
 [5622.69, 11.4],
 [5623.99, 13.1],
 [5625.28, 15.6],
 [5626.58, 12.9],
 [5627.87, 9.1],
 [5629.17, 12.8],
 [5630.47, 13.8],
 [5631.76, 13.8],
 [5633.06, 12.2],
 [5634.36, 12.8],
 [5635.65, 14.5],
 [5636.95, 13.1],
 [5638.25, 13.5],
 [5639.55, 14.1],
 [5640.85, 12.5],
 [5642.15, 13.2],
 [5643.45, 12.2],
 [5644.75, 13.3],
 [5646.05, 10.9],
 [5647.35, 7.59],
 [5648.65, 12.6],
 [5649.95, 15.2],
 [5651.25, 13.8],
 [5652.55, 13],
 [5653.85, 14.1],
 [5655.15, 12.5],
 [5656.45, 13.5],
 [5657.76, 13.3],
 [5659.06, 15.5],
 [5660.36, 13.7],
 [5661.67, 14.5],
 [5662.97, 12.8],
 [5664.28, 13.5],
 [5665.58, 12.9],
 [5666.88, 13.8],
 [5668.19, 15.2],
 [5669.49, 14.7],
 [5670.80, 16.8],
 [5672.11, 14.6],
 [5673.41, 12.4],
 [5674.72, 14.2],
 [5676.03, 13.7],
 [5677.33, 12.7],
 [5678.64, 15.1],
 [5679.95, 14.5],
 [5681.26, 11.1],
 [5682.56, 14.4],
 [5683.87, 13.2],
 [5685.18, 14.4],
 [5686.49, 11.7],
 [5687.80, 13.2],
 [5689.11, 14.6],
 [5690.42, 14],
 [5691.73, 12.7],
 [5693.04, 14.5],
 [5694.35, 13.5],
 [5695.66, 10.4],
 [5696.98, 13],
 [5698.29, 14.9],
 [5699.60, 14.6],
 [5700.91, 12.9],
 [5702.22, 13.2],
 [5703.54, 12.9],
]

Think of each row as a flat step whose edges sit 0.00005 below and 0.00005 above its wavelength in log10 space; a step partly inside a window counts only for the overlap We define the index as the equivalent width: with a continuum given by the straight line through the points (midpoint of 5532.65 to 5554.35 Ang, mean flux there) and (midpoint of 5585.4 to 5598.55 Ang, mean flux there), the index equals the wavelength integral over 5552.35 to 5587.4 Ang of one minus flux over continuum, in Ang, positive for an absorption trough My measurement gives 0.4 Ang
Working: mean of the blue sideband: 14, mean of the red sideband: 12.7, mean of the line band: 13.1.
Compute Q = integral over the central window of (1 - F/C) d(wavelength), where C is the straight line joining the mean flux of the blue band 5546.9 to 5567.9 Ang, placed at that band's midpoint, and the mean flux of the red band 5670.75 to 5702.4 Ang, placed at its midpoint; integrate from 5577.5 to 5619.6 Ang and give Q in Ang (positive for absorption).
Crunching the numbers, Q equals 1.7 Ang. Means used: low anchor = 13.6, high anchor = 13.6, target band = 13.1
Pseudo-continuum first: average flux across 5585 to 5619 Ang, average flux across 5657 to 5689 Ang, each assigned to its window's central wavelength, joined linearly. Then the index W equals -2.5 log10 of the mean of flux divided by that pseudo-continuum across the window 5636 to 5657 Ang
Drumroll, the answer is 0.06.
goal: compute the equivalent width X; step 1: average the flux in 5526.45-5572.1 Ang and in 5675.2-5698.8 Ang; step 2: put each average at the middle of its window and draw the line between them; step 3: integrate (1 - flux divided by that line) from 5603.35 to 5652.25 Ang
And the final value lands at 1.8 Ang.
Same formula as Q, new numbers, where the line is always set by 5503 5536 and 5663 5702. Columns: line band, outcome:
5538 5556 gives -1.9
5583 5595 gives 0.1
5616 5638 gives 0.6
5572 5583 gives 0.1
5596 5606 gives 0.2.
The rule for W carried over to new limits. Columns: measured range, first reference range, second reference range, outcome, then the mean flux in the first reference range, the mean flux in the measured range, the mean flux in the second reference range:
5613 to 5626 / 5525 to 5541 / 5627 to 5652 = -0.05 mag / 13.1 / 13.3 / 12.7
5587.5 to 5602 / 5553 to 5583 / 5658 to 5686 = 0.03 mag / 13.3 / 13.1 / 14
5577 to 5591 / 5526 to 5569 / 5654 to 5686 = 0.09 mag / 13.6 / 12.6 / 13.9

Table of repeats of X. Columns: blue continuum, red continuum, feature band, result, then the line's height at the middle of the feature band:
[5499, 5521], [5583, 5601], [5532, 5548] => -1.7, 12.6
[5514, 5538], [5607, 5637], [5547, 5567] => -1.1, 13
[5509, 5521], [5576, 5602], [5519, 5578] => -4.2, 12.6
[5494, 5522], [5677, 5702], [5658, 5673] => -1.1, 13.4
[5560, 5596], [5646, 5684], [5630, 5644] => 0.2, 13.4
